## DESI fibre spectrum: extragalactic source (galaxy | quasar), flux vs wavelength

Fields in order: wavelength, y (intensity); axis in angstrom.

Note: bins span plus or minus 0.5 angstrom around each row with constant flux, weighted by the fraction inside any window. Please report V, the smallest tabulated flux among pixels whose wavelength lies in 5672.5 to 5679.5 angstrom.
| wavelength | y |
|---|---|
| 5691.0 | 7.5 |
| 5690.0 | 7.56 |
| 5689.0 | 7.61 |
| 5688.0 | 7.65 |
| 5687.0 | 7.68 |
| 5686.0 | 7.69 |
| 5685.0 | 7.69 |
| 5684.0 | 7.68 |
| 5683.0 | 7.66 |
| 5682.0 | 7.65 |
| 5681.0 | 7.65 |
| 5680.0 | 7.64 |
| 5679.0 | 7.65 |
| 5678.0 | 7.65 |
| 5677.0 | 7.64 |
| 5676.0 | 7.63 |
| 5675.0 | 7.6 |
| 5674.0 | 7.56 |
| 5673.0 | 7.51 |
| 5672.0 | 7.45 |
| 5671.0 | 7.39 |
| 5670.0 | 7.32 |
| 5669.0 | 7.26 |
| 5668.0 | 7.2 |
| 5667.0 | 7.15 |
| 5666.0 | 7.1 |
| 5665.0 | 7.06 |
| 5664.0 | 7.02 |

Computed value 7.51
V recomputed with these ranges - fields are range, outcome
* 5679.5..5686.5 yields 7.64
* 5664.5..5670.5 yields 7.06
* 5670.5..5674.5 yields 7.39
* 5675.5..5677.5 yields 7.63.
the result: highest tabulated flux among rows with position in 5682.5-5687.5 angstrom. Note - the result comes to 7.69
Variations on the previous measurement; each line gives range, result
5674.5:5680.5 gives 7.65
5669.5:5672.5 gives 7.45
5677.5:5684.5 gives 7.68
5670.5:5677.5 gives 7.64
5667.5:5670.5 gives 7.32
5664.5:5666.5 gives 7.1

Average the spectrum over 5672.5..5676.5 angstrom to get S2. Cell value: 7.58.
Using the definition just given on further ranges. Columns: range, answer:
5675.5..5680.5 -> 7.64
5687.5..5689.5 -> 7.63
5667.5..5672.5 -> 7.32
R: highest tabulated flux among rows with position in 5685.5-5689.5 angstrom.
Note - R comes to 7.69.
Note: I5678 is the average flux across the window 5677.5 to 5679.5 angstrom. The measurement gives 7.65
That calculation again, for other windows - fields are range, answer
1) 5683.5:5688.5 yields 7.68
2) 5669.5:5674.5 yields 7.45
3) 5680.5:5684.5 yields 7.66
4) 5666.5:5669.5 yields 7.2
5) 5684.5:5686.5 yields 7.69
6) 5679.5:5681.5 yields 7.64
